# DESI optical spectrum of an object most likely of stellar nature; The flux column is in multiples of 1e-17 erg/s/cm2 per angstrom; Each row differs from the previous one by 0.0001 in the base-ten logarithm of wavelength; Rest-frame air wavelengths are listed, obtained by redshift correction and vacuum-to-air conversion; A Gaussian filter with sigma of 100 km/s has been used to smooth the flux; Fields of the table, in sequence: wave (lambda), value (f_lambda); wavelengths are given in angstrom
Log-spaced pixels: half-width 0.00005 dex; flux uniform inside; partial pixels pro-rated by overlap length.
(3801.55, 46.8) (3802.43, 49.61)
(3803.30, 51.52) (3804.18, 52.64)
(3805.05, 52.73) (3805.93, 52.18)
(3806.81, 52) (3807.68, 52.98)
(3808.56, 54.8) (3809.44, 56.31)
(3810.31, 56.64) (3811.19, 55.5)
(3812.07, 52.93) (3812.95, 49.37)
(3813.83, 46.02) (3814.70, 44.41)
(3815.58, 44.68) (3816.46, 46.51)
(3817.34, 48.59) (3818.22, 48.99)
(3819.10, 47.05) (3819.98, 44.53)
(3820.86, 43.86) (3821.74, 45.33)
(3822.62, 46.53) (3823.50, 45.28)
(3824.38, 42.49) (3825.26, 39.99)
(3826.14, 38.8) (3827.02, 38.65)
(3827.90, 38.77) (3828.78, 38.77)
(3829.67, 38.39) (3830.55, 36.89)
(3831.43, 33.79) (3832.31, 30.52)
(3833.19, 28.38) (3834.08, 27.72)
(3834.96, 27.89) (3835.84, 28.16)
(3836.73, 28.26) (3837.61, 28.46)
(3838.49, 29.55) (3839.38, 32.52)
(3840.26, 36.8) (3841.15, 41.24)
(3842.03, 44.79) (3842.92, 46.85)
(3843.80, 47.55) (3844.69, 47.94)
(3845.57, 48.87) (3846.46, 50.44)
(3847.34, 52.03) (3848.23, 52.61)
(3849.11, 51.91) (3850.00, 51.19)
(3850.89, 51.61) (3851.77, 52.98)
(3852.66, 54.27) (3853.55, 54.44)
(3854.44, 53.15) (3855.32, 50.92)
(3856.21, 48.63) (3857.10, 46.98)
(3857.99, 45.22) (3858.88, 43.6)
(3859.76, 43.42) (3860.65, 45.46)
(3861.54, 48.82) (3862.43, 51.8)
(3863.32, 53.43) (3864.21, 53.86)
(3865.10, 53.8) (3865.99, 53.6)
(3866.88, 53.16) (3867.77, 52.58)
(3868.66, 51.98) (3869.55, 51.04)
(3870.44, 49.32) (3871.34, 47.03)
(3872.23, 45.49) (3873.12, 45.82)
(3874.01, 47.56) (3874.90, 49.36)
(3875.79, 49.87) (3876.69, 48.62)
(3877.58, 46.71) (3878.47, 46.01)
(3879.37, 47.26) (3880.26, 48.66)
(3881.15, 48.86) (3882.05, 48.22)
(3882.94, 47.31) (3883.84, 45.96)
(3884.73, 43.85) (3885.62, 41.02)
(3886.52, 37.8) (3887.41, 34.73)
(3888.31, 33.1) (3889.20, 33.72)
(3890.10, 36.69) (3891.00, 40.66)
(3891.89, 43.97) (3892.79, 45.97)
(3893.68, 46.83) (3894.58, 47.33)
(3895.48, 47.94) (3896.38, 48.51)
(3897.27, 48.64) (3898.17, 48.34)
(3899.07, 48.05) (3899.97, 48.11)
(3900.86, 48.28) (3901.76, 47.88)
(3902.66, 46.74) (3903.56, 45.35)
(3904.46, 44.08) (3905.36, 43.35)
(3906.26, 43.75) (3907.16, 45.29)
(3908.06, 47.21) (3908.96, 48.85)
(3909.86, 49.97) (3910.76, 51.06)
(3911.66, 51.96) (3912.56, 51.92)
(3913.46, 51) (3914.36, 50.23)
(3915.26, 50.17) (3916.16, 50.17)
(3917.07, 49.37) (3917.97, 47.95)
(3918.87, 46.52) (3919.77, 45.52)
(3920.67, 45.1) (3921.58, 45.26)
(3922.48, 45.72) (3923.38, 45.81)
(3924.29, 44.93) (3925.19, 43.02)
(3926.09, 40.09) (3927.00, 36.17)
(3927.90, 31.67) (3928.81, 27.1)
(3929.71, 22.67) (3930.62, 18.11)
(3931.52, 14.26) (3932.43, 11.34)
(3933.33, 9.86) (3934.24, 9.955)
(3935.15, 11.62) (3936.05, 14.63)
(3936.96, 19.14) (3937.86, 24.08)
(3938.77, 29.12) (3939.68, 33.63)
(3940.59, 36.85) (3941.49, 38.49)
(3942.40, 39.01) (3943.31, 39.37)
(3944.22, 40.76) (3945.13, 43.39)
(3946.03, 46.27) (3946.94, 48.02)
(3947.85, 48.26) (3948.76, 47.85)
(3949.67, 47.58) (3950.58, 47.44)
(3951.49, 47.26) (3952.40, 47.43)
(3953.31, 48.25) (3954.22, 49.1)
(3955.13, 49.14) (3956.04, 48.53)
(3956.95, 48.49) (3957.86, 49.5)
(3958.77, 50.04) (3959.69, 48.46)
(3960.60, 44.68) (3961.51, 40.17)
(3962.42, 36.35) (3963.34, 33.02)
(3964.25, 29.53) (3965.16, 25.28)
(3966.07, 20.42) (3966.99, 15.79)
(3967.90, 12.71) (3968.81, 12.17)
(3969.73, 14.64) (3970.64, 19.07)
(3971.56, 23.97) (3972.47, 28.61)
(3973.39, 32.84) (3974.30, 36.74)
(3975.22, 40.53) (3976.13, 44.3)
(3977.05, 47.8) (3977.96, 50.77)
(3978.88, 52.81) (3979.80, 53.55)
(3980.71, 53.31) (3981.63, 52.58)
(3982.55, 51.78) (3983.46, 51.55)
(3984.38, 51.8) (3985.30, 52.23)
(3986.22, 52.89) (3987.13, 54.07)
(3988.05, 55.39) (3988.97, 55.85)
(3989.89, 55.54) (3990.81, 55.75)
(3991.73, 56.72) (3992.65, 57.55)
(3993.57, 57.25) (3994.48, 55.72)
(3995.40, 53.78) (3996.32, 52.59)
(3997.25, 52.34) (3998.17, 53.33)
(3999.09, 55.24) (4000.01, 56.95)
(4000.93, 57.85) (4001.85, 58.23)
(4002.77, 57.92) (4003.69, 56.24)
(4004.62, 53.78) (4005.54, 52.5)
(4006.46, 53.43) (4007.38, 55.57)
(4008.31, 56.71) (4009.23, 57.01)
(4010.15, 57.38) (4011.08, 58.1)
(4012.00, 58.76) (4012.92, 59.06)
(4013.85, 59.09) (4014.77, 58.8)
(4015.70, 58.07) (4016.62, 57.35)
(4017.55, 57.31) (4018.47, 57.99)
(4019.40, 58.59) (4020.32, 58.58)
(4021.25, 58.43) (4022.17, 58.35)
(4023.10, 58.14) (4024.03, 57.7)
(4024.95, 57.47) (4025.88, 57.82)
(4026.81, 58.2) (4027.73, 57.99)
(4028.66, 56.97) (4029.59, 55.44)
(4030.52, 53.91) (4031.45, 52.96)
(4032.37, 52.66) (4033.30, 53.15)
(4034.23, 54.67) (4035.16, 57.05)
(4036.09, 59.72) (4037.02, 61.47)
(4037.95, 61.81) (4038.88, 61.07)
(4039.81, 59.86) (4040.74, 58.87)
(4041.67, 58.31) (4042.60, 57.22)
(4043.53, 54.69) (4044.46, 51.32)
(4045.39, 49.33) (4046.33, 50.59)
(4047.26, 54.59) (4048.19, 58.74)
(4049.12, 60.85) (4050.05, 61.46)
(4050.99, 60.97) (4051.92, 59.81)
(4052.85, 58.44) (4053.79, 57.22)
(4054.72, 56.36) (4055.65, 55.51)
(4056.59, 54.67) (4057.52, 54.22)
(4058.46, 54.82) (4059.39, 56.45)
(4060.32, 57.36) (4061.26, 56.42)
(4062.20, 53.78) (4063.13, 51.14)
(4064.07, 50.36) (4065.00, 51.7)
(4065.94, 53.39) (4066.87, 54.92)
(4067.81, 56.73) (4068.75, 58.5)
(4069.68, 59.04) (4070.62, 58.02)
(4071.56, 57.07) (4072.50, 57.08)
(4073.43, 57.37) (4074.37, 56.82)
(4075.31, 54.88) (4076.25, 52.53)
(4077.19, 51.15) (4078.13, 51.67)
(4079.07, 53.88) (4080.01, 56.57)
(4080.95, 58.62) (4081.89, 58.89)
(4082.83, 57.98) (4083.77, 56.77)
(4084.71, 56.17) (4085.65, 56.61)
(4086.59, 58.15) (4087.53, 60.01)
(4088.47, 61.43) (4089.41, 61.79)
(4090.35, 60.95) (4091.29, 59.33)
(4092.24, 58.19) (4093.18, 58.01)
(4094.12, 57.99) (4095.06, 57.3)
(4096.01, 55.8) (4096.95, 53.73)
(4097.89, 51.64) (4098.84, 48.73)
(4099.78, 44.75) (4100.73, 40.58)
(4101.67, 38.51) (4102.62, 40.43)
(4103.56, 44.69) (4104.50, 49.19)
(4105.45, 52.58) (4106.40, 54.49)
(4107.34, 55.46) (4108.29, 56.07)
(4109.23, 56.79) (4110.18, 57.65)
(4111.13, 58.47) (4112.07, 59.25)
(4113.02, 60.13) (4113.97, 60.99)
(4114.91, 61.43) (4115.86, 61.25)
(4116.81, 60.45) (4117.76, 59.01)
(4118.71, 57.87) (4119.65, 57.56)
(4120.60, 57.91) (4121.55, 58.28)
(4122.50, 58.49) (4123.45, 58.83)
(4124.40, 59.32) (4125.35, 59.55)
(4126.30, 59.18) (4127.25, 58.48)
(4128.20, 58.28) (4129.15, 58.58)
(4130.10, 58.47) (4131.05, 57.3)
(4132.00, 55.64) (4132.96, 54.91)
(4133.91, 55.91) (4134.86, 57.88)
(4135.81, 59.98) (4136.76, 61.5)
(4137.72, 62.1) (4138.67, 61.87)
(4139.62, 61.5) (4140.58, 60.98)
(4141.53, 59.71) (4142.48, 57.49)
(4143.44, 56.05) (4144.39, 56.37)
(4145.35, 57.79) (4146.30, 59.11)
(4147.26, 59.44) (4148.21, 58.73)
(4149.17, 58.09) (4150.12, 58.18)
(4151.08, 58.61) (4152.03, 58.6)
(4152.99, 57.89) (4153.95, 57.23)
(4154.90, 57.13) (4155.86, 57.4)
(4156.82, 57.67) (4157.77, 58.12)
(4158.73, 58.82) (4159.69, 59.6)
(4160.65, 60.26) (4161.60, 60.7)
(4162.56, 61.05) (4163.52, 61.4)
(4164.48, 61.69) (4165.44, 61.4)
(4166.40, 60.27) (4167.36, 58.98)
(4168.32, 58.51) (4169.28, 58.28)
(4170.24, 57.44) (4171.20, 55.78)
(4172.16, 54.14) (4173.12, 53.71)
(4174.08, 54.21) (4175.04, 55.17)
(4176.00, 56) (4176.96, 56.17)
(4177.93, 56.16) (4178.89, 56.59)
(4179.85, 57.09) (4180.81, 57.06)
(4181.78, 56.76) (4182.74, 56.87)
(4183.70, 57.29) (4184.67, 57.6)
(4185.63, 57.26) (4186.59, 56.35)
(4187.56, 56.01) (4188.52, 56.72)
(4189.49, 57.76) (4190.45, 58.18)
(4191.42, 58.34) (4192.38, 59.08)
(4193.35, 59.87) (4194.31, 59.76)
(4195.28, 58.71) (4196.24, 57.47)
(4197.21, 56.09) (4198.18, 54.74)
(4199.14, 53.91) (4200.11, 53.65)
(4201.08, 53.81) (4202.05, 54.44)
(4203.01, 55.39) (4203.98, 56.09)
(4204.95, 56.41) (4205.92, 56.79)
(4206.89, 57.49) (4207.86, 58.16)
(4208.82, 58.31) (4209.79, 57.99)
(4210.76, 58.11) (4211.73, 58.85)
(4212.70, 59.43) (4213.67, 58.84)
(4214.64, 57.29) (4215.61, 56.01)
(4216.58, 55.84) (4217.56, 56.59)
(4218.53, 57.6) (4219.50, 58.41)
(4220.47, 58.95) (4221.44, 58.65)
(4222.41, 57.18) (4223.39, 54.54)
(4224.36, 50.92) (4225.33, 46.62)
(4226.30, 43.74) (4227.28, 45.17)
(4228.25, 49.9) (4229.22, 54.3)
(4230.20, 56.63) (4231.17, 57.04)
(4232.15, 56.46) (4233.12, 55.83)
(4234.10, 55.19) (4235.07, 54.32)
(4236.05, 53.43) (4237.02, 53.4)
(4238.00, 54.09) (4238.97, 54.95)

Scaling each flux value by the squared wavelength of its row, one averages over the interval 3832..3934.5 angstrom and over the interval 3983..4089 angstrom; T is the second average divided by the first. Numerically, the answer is 1.4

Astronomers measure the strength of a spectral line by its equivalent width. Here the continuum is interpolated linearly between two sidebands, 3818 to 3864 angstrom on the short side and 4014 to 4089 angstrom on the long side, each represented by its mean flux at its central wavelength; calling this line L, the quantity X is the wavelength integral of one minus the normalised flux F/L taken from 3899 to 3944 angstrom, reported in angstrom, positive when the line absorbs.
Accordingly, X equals 9.04 angstrom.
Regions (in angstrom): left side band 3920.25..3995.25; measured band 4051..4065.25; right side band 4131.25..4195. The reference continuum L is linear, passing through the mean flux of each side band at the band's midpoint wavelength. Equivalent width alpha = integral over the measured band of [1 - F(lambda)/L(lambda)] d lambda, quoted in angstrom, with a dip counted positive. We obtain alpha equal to -2.0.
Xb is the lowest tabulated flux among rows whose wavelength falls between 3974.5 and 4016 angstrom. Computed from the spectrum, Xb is 40.53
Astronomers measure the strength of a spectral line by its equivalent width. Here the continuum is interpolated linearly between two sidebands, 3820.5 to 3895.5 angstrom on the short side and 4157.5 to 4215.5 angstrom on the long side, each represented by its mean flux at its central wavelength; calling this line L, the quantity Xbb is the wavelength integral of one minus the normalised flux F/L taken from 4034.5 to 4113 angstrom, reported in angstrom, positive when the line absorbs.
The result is -4.0 angstrom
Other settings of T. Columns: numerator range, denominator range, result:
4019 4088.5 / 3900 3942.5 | 1.58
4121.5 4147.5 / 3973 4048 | 1.13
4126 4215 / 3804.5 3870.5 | 1.49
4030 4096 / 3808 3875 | 1.39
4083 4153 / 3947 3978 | 1.63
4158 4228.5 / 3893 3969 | 1.62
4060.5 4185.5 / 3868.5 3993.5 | 1.49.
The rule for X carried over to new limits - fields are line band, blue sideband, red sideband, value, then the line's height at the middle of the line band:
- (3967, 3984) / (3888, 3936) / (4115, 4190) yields 3.10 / 45.4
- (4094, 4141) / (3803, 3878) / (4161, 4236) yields -1.73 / 54.1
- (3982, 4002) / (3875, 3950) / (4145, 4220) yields -3.81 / 45.9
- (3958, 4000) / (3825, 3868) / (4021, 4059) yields 7.43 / 52.8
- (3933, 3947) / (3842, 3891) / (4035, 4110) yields 5.71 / 50.5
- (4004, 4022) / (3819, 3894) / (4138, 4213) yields -2.22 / 50.9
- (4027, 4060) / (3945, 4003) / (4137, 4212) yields -4.71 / 49.6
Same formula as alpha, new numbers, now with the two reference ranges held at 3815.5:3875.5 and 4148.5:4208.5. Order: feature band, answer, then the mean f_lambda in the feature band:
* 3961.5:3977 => 6.9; 27.6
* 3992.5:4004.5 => -1.2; 55.7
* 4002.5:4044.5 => -4.6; 57.2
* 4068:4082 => -0.7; 56.1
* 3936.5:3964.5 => 3.9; 42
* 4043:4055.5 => -0.9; 56.5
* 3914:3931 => 2.2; 41.4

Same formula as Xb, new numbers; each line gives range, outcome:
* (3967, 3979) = 12.17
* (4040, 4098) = 49.33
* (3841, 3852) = 41.24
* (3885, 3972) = 9.86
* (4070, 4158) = 38.51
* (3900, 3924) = 43.35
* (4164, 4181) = 53.71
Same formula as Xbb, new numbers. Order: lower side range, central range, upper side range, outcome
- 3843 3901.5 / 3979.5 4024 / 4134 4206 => -3.2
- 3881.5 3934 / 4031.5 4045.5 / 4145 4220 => -2.1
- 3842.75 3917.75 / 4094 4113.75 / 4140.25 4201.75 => 1.2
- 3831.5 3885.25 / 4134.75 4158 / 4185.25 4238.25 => -2.1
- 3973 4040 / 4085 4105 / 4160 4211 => 1.0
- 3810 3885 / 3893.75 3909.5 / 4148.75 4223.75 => 0.2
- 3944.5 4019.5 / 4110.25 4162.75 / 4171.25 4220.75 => -4.3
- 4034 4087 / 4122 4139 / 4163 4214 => -0.5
